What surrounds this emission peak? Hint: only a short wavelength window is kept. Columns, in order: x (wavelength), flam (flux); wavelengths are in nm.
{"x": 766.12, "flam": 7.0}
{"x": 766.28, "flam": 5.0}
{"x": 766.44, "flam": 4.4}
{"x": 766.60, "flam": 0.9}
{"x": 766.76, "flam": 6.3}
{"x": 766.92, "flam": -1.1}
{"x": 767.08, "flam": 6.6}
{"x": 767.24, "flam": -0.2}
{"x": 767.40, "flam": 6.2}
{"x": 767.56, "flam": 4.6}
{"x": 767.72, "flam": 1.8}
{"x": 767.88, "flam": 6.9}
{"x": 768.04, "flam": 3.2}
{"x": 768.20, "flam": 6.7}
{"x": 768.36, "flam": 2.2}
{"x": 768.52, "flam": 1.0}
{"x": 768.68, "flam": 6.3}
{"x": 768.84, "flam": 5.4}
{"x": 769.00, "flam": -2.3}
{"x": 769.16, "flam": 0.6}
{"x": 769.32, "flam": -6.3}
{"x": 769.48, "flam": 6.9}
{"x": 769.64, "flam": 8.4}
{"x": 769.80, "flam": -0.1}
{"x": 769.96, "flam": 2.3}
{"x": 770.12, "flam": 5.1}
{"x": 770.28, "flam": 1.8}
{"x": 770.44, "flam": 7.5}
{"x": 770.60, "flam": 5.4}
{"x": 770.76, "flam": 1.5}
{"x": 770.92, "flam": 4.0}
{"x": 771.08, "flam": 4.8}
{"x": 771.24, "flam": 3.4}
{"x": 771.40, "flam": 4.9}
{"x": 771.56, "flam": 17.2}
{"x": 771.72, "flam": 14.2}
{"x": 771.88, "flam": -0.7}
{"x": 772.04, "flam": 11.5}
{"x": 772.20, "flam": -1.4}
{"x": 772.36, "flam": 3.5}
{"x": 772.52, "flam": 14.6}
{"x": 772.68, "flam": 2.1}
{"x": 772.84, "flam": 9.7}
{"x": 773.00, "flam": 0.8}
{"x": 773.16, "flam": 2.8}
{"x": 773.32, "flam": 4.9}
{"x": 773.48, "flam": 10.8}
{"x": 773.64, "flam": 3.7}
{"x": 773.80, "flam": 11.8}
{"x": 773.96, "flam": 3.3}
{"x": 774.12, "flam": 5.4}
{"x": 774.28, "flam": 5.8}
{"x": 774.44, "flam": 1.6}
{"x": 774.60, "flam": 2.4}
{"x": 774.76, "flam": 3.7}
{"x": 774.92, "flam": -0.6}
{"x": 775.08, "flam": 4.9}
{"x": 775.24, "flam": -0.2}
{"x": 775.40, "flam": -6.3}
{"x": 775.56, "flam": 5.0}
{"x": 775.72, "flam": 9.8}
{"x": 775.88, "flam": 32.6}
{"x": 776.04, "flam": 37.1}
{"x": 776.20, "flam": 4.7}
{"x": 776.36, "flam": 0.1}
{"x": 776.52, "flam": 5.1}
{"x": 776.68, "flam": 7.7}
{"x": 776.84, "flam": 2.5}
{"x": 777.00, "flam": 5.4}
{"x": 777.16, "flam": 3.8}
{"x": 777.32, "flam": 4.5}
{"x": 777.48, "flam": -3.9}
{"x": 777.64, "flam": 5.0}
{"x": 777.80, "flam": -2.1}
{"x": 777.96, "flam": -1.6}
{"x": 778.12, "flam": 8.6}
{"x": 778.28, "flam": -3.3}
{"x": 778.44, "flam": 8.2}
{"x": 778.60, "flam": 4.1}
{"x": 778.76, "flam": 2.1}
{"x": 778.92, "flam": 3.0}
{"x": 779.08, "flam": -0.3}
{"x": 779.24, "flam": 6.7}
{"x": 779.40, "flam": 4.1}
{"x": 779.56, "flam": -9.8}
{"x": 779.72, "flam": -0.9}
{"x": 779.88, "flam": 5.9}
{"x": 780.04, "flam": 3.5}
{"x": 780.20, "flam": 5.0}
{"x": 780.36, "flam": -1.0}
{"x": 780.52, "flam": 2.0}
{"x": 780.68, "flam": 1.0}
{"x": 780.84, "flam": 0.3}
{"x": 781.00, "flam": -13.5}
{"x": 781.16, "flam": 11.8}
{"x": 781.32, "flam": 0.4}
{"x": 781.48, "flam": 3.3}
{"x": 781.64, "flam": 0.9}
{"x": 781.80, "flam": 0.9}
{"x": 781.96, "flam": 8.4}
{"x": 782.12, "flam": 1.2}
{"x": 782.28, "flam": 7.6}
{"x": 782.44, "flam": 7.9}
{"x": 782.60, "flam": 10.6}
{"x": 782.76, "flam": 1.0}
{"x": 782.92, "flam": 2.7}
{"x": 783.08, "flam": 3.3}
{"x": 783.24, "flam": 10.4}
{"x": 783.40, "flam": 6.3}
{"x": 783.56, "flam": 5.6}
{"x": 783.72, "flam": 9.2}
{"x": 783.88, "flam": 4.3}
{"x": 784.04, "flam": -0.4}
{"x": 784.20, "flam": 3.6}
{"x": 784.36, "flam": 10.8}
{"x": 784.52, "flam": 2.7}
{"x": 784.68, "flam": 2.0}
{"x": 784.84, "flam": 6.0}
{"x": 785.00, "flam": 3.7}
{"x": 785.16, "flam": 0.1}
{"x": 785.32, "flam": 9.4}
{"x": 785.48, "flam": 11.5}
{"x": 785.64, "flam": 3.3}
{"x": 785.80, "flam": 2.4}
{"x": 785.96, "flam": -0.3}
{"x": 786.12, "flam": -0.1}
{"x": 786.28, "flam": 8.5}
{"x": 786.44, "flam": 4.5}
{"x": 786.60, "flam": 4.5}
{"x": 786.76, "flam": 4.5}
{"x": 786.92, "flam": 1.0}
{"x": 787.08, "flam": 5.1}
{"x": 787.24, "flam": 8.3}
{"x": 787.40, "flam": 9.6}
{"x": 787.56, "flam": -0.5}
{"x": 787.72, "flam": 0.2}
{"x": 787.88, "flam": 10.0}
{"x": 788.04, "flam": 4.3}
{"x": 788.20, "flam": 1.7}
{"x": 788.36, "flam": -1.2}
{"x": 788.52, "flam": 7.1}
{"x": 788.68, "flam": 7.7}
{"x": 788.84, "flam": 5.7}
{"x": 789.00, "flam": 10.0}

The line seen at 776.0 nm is H-gamma 4340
